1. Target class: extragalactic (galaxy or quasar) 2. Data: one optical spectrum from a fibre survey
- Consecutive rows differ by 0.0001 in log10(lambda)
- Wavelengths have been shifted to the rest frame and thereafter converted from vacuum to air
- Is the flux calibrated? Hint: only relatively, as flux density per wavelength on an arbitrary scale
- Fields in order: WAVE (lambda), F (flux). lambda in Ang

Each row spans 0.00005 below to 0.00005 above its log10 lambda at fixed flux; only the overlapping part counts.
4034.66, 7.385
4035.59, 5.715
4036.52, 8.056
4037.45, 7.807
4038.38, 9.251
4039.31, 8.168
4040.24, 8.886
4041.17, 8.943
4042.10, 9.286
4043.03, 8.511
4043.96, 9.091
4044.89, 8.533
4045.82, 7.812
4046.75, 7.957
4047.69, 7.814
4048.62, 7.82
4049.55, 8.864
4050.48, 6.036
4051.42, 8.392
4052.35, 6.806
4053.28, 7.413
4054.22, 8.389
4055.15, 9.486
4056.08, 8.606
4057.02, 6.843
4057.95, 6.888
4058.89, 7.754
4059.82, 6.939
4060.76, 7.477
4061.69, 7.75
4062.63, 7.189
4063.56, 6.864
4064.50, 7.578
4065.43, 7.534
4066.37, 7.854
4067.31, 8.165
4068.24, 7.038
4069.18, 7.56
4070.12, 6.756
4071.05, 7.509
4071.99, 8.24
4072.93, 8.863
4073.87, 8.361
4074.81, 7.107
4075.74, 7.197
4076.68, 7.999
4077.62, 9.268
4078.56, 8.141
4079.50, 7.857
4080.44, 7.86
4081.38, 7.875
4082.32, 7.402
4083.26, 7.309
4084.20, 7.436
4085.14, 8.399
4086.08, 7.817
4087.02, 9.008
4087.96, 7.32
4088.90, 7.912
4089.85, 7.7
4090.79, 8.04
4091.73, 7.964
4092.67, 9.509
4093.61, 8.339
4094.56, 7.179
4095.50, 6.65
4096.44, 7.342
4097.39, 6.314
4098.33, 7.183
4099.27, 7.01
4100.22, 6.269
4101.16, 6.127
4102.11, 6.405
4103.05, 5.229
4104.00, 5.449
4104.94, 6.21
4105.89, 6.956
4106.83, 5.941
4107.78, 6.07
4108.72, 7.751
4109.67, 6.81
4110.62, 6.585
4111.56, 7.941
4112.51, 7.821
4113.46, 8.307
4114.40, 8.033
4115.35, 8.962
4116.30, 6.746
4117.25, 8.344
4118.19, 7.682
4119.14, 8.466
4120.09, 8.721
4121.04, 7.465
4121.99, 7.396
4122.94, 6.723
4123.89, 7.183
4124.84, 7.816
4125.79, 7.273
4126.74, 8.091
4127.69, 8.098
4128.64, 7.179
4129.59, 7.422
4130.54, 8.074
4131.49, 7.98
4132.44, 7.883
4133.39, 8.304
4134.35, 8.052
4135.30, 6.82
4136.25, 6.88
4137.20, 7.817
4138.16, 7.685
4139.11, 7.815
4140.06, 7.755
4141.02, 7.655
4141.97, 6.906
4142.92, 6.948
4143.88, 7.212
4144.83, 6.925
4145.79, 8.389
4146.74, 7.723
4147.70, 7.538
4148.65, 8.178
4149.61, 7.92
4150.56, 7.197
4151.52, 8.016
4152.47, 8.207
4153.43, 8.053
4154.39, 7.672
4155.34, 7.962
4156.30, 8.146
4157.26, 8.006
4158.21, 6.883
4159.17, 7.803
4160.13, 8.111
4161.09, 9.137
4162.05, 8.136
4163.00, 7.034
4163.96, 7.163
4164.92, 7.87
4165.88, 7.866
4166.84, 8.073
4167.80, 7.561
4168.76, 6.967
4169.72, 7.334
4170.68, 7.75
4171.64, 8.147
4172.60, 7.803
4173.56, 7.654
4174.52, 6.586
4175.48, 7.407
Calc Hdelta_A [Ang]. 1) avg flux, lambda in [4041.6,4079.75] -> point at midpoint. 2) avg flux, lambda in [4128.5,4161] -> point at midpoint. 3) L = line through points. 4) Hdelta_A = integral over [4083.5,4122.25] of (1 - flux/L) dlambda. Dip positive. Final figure 1.9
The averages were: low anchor 7.84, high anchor 7.7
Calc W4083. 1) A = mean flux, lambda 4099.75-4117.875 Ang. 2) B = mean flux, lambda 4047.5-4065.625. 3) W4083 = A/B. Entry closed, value 0.9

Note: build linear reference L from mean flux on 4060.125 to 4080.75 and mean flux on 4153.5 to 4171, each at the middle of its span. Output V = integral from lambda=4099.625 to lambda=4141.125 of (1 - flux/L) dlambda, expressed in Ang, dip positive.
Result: 2.02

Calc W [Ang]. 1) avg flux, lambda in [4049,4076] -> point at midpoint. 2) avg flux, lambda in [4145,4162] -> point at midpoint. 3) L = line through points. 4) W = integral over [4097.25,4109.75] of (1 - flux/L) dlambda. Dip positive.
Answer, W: 2.2 Ang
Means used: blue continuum 7.64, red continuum 7.92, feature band 6.4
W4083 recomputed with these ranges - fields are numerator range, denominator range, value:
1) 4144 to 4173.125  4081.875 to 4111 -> 1.09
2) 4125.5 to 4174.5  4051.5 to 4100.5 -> 1.00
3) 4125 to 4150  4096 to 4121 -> 1.07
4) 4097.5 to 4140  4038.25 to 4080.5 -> 0.93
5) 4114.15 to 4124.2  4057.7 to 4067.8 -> 1.04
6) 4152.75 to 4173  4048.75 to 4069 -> 1.02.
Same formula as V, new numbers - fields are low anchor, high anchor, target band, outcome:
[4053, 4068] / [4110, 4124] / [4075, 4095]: -0.7 Ang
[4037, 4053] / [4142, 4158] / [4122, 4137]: 0.5 Ang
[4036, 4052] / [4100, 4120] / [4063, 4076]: 0.3 Ang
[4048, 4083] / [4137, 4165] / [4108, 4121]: -0.1 Ang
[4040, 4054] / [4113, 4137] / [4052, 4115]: 3.8 Ang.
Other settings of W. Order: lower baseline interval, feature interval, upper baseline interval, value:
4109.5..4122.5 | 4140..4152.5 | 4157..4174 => 0.3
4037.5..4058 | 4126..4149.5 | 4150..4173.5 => 0.7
